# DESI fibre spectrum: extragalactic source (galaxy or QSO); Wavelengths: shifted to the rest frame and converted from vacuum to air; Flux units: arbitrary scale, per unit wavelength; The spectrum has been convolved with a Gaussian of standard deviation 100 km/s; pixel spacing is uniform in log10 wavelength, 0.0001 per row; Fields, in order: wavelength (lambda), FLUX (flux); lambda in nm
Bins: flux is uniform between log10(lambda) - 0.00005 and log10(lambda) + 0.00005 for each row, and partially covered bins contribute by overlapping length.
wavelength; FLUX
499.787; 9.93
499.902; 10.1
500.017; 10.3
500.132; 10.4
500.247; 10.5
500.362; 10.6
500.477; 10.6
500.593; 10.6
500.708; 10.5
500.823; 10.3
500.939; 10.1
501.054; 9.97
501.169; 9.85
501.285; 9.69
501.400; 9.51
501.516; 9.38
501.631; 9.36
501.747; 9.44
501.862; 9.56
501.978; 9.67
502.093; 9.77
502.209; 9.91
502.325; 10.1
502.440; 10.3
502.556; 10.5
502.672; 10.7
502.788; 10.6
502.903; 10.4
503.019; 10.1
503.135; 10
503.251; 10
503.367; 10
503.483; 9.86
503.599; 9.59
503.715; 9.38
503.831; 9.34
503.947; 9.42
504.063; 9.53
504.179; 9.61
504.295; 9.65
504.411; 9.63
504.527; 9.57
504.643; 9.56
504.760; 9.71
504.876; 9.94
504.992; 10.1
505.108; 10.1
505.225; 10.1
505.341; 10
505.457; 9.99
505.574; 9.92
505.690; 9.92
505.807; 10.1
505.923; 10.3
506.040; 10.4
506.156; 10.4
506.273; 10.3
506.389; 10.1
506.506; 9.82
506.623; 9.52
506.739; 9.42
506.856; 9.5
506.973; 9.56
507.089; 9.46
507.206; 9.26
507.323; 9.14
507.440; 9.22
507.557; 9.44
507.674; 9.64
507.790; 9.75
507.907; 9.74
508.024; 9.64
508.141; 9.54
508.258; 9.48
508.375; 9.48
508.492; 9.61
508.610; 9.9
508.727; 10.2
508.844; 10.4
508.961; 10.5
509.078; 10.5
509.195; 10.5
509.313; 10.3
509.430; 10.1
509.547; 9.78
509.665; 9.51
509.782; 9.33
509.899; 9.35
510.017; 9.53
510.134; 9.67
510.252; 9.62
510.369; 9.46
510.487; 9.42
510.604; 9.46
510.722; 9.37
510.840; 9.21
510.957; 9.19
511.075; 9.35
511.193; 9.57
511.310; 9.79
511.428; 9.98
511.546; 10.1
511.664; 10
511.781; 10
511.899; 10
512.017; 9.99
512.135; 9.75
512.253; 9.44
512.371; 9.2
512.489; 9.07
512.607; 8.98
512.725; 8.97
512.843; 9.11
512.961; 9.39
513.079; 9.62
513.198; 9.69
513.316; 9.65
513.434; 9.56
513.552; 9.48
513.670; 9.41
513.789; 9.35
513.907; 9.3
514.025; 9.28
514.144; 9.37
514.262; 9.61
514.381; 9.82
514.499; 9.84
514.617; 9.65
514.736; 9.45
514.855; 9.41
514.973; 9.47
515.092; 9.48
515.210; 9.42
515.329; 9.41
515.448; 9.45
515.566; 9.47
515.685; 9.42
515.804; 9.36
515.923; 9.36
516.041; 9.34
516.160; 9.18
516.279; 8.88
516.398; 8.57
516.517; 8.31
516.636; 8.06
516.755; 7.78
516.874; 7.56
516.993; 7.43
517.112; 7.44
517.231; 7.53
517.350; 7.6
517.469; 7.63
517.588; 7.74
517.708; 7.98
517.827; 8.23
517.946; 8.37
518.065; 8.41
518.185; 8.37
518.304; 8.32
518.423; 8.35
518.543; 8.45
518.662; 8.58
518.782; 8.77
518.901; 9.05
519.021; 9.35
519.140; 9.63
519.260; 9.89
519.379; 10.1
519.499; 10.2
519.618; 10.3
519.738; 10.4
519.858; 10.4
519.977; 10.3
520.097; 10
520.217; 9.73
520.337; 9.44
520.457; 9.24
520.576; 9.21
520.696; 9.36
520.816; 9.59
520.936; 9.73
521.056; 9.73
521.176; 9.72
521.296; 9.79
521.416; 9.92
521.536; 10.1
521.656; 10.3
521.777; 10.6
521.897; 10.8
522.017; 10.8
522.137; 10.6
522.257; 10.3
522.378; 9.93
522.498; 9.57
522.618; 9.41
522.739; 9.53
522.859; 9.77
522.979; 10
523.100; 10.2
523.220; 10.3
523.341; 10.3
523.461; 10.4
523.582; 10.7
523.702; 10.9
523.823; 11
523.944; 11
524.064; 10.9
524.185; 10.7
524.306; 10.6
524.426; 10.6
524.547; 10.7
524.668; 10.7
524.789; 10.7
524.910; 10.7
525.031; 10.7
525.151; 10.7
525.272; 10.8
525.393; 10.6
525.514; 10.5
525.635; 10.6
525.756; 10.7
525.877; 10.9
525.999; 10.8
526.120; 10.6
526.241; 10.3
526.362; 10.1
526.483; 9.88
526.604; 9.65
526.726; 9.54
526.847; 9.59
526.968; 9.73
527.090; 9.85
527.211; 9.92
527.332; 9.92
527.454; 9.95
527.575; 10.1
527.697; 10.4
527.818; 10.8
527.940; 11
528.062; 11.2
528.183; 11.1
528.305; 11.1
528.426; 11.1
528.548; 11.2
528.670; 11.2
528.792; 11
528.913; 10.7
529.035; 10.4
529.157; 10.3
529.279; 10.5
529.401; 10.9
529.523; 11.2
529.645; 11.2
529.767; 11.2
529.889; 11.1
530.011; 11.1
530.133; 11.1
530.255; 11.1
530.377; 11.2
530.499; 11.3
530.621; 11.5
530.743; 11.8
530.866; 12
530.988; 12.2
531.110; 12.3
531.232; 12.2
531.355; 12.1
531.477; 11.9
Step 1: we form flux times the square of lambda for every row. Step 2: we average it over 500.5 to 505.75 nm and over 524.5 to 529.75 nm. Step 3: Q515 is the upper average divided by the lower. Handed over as 1.17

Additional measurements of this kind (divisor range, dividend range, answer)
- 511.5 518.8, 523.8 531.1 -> 1.25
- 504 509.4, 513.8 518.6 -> 0.92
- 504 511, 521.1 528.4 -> 1.14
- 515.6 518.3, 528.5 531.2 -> 1.42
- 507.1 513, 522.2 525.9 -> 1.15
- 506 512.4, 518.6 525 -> 1.09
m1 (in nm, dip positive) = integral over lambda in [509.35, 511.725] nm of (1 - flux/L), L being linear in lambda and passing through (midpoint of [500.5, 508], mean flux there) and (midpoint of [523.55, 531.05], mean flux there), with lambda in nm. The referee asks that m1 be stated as 0.12 nm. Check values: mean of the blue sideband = 9.85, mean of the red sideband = 10.7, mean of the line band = 9.6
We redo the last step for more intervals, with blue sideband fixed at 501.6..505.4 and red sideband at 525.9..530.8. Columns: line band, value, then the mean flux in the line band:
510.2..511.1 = 0.06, 9.39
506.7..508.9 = 0.09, 9.6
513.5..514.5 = 0.07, 9.47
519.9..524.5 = 0.15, 10.1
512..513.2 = 0.10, 9.34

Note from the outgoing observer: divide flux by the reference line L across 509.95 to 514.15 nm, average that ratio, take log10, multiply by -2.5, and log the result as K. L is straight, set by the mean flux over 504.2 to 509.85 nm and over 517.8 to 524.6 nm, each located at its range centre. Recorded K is 0.04 mag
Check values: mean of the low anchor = 9.83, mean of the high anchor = 9.85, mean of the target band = 9.51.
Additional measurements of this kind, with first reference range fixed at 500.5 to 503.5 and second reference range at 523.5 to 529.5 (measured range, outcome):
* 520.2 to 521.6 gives 0.087 mag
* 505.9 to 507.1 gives 0.024 mag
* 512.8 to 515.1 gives 0.086 mag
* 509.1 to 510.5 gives 0.049 mag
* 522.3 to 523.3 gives 0.067 mag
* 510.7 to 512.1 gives 0.055 mag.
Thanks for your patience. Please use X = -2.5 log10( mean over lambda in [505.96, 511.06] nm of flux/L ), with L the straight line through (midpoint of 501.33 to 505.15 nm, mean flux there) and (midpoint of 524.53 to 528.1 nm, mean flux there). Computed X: 0.03 mag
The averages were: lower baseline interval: 9.83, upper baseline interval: 10.4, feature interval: 9.71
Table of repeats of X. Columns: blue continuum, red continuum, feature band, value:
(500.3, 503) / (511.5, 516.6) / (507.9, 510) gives -0.02 mag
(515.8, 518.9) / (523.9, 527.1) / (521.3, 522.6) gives -0.08 mag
